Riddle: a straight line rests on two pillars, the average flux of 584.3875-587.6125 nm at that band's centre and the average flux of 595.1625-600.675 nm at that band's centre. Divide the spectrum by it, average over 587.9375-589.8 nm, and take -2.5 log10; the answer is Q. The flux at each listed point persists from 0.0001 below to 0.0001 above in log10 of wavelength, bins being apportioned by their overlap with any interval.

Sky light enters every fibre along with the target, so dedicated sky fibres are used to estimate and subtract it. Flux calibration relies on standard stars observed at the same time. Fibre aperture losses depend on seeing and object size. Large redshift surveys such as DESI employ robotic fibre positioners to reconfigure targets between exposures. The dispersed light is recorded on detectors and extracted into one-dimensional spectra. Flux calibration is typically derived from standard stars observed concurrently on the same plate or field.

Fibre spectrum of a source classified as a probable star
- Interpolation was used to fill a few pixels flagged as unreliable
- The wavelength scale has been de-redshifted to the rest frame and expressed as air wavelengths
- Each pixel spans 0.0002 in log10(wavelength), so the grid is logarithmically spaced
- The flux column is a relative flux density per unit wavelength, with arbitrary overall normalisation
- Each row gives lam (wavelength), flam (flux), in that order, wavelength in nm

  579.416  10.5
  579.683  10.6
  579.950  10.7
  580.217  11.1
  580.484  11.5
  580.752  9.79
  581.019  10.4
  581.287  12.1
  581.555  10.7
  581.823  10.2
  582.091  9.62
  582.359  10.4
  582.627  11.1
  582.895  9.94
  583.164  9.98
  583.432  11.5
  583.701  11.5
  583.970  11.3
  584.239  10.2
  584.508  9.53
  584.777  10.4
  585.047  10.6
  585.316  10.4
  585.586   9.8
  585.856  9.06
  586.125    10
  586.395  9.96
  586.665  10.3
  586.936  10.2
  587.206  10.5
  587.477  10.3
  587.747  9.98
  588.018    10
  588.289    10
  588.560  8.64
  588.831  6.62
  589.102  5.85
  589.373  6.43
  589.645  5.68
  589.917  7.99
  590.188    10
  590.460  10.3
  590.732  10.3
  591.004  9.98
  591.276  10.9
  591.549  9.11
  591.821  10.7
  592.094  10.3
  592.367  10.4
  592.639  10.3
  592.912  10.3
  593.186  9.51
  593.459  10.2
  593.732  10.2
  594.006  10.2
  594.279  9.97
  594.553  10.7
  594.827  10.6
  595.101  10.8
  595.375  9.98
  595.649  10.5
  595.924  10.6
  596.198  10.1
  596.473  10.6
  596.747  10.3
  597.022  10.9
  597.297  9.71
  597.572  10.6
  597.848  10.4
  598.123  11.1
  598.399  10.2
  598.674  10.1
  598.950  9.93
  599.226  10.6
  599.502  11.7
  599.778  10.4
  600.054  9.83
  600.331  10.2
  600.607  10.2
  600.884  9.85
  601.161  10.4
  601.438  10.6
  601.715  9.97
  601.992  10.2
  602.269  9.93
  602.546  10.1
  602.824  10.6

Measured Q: 0.325 mag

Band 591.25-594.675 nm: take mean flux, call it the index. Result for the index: 10.2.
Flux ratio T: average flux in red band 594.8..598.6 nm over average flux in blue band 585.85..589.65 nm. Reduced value 1.2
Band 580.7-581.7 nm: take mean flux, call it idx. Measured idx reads 10.8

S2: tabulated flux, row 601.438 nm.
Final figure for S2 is 10.6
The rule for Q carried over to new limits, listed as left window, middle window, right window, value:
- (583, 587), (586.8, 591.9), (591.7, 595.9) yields 0.13 mag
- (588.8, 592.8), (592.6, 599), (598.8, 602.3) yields -0.07 mag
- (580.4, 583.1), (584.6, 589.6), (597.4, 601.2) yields 0.13 mag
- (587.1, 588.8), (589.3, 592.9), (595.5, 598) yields 0.05 mag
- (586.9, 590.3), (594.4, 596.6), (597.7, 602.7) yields -0.09 mag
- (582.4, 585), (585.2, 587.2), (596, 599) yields 0.06 mag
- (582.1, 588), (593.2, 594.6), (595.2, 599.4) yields 0.02 mag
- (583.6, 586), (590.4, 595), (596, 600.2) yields 0.01 mag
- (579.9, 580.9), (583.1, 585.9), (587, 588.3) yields 0.00 mag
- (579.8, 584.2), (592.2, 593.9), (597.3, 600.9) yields 0.04 mag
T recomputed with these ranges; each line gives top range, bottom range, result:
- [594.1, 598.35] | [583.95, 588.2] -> 1.03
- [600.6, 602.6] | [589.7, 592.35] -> 1.03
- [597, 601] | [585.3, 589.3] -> 1.11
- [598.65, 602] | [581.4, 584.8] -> 0.98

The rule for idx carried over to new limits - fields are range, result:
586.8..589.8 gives 8.55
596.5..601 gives 10.4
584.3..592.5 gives 9.48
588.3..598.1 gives 9.73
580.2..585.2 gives 10.6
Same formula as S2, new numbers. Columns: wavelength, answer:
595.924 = 10.6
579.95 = 10.7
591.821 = 10.7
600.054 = 9.83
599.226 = 10.6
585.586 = 9.8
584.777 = 10.4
